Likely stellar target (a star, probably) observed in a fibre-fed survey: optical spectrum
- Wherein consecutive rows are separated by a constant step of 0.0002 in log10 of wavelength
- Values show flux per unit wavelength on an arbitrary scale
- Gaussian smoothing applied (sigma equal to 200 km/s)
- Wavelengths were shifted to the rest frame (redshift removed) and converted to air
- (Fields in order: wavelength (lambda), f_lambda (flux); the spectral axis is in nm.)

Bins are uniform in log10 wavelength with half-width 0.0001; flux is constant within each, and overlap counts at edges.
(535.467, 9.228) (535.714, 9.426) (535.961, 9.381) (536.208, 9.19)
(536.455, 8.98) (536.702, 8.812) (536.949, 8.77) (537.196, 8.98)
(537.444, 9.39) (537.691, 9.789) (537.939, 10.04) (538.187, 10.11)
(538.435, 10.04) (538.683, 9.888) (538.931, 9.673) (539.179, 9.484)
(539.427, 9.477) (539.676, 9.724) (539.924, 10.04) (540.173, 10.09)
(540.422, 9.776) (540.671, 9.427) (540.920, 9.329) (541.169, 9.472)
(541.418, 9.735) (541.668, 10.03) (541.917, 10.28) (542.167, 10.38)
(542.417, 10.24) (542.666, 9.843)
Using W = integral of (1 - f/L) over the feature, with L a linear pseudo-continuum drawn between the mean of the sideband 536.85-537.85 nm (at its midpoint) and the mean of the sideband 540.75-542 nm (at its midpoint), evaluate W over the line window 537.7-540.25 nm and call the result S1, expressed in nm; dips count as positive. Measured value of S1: -0.10 nm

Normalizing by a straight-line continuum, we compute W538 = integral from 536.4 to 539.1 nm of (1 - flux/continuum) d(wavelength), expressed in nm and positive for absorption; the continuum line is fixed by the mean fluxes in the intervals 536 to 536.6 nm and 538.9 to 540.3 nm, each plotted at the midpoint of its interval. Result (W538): -0.032 nm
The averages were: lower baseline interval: 9.12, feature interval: 9.51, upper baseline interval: 9.75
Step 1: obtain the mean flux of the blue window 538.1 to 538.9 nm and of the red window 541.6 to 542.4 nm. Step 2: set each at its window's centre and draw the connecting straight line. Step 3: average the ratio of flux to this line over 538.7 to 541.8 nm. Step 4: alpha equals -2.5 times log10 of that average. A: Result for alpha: 0.04 mag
